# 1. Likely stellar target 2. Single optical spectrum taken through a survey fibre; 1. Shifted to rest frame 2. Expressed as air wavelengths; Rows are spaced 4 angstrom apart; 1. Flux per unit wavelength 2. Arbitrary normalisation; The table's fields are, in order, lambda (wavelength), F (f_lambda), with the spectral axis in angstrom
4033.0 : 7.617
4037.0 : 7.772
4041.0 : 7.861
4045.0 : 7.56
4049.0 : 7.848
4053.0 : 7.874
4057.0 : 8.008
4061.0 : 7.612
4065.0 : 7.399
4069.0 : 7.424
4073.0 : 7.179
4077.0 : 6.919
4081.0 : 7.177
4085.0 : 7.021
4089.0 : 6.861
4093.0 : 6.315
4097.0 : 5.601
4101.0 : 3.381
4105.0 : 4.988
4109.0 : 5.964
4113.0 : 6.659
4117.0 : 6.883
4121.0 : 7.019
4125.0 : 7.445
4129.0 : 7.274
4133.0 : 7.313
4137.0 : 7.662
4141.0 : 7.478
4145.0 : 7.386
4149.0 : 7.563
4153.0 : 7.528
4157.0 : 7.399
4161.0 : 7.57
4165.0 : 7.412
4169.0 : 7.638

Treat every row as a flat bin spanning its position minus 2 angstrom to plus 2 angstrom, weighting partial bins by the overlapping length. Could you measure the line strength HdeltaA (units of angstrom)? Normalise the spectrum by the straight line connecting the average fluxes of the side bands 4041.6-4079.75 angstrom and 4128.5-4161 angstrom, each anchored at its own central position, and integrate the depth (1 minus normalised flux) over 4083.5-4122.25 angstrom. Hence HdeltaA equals 7.6 angstrom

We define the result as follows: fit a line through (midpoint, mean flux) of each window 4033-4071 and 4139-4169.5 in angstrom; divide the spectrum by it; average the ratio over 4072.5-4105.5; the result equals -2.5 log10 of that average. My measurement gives 0.23 mag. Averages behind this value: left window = 7.7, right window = 7.49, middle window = 6.17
